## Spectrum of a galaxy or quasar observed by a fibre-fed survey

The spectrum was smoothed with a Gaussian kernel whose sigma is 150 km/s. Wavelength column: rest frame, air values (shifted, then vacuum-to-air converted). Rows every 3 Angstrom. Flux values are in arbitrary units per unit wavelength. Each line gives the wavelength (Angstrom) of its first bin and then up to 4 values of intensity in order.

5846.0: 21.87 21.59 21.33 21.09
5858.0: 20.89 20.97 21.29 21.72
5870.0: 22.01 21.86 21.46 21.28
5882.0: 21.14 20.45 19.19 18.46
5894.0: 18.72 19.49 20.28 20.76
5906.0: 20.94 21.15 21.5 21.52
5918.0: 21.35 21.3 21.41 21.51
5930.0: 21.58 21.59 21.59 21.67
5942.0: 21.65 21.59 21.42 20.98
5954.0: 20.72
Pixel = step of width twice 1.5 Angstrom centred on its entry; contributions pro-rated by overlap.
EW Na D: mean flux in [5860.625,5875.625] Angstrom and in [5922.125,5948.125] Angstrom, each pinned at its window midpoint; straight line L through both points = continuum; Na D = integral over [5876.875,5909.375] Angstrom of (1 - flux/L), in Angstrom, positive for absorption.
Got 2.2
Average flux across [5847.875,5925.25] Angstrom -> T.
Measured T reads 20.9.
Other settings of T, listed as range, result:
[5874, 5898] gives 20.1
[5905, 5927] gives 21.3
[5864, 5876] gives 21.7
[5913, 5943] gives 21.5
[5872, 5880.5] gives 21.5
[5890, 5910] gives 20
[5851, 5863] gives 21.1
